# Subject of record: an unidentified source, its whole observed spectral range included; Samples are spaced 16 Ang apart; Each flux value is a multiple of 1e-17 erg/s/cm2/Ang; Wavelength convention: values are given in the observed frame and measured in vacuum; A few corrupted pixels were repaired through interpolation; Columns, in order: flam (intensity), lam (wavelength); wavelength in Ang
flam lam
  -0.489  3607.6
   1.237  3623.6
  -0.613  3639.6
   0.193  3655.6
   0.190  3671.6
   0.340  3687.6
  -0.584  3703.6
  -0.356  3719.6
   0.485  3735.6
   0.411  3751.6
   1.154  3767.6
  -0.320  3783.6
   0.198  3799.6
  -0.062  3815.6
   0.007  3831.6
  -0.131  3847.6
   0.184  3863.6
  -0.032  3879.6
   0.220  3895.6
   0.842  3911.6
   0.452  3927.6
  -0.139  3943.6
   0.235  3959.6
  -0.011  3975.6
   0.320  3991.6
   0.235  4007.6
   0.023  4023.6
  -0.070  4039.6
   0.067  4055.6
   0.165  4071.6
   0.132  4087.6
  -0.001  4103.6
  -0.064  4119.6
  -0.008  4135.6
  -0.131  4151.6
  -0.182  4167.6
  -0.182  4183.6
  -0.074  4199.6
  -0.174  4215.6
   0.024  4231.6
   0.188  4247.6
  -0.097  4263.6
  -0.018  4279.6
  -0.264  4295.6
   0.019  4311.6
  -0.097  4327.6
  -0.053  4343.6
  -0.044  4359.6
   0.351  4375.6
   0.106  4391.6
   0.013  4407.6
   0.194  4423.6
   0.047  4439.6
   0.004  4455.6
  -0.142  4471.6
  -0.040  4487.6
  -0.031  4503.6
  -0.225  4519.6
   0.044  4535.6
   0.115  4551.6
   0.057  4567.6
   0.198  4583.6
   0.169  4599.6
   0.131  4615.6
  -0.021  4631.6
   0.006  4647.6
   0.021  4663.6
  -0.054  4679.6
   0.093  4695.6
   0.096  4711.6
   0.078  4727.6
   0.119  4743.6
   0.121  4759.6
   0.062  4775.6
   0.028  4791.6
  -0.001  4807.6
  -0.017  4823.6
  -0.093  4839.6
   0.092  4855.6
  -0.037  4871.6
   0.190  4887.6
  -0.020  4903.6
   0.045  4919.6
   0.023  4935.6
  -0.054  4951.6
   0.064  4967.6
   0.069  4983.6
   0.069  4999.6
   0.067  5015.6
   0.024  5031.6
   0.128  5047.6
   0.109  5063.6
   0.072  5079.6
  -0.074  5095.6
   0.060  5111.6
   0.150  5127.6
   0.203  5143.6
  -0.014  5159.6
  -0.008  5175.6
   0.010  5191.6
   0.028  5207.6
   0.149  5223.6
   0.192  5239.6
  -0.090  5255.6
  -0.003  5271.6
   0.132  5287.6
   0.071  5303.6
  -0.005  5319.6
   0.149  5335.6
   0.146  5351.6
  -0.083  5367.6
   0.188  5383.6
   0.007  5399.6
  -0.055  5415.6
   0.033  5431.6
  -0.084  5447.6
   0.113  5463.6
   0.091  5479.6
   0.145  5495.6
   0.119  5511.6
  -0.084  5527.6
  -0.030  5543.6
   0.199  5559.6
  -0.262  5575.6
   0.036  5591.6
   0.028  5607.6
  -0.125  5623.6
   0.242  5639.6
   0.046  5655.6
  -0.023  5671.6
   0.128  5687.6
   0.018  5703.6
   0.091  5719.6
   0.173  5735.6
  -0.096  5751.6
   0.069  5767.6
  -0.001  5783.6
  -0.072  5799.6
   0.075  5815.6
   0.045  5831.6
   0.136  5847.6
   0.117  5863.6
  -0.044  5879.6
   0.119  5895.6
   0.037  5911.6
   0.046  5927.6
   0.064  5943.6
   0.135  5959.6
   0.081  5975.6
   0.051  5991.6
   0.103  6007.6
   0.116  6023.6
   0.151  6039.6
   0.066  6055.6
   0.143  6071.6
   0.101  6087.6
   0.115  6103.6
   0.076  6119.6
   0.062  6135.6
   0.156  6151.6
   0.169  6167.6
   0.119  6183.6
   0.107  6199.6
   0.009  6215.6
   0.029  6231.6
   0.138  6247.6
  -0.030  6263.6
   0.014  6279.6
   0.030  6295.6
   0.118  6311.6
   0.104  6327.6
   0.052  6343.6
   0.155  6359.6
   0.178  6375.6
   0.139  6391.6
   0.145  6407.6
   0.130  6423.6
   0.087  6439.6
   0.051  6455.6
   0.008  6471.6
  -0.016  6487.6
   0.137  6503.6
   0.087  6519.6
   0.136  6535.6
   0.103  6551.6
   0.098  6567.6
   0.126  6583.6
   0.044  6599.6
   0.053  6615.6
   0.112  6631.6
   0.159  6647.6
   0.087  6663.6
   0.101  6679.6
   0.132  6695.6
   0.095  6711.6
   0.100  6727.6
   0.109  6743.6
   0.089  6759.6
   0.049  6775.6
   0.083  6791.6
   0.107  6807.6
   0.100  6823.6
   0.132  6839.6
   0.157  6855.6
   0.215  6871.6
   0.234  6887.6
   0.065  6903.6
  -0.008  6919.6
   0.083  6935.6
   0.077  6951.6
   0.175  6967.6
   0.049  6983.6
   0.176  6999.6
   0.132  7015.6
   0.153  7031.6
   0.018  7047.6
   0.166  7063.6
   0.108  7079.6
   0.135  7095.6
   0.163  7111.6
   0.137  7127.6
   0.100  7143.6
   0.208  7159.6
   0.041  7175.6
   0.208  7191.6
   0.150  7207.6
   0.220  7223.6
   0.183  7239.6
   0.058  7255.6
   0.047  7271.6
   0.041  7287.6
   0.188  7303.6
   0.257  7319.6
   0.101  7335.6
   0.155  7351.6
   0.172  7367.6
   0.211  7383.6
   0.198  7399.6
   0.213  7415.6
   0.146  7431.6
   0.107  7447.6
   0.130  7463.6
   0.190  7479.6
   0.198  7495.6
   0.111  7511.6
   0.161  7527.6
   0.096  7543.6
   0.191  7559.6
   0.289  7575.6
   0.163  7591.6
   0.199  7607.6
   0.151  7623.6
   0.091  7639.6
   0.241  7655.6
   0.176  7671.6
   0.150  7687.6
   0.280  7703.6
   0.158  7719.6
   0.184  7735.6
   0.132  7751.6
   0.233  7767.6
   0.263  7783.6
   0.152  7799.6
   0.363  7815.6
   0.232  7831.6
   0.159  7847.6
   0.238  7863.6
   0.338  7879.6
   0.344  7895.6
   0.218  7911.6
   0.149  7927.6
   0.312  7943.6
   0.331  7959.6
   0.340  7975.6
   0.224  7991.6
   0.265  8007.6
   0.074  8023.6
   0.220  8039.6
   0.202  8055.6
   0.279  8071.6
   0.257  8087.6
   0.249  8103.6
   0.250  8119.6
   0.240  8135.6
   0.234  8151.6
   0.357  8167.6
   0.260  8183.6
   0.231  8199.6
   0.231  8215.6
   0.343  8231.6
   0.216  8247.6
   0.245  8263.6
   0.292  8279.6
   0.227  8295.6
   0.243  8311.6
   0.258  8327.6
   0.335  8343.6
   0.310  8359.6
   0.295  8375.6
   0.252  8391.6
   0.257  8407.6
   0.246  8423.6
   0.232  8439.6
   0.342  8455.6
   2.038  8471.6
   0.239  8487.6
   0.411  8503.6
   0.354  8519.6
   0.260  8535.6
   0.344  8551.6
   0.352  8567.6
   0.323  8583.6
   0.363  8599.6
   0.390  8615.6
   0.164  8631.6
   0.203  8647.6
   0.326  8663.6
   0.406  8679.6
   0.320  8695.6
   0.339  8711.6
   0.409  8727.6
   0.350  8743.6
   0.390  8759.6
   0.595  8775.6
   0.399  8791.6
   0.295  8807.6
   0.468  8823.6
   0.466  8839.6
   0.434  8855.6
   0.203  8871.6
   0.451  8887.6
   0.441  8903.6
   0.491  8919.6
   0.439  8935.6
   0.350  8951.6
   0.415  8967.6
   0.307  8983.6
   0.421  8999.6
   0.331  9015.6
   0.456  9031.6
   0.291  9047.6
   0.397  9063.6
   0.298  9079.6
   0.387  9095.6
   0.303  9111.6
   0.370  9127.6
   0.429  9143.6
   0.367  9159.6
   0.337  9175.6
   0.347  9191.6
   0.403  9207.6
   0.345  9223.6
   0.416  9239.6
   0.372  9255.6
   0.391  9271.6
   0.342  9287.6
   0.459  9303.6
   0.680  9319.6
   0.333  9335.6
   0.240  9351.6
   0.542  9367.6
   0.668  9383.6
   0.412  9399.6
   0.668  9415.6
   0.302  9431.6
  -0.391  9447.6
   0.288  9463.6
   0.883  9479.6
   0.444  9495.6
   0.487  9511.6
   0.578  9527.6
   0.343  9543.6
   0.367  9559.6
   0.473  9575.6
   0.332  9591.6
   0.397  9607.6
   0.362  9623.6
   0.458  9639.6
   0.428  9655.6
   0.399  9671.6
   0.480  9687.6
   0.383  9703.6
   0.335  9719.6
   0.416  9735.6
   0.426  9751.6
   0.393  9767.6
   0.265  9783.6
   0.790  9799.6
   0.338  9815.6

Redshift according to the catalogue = 0.94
